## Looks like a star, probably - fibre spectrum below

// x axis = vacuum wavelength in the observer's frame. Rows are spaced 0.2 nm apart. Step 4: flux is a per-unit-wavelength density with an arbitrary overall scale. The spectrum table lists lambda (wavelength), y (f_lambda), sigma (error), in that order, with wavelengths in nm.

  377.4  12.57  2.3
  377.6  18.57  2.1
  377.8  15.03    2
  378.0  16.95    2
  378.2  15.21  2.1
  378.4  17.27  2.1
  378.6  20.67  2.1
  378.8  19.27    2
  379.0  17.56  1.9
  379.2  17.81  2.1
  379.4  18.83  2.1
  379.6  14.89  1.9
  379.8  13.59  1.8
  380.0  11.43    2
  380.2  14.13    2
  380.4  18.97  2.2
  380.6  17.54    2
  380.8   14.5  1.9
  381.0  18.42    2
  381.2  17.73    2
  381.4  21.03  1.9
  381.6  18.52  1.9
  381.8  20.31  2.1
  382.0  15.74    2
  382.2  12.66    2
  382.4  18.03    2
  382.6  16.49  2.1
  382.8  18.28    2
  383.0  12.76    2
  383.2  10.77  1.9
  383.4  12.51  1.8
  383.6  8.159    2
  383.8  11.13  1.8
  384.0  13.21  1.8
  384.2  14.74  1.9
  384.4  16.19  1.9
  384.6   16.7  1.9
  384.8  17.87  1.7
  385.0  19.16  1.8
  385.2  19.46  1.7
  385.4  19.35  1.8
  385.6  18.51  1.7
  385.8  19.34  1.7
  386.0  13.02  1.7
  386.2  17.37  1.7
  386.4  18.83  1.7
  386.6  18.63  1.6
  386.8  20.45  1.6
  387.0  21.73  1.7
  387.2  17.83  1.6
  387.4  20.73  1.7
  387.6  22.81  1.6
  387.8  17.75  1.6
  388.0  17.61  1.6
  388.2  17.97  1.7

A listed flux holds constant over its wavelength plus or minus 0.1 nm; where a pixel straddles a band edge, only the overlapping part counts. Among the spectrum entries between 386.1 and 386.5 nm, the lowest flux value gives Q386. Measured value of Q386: 17.37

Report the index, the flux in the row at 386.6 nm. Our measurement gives 18.63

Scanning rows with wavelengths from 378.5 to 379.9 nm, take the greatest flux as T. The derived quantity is 20.67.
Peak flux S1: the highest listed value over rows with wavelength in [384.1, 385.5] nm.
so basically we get 19.46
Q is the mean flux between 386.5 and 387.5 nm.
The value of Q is 19.9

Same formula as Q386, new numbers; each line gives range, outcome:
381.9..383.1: 12.66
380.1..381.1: 14.13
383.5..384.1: 8.159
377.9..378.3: 15.21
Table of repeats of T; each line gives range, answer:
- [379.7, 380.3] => 14.13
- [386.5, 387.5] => 21.73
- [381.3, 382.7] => 21.03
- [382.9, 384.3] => 14.74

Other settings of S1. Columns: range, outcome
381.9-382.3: 15.74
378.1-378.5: 17.27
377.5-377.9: 18.57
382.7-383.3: 18.28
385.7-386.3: 19.34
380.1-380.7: 18.97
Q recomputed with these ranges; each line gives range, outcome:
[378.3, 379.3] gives 18.5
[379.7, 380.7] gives 15.1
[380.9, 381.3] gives 18.1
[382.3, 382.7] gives 17.3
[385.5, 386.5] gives 17.4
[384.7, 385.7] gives 18.9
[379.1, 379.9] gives 16.3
